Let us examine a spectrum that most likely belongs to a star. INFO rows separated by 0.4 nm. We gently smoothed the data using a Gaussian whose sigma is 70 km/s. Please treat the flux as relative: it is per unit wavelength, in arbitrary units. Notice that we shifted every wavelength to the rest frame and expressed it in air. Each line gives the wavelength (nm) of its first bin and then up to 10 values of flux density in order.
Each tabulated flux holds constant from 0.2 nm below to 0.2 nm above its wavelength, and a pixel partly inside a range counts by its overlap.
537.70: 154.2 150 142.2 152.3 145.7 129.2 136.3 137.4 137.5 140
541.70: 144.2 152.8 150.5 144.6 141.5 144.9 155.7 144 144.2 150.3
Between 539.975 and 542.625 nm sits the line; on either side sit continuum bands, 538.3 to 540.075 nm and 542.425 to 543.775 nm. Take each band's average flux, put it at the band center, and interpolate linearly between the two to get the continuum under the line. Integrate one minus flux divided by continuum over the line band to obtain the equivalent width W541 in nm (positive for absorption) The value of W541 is 0.02 nm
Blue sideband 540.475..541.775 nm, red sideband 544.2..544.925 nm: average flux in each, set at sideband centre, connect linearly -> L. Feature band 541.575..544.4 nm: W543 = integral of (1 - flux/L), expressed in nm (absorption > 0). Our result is -0.09 nm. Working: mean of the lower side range 140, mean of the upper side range 146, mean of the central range 148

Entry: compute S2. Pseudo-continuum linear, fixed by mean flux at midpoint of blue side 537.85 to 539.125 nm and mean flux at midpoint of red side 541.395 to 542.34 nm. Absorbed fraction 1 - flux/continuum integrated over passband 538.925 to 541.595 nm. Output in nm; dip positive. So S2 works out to 0.16 nm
